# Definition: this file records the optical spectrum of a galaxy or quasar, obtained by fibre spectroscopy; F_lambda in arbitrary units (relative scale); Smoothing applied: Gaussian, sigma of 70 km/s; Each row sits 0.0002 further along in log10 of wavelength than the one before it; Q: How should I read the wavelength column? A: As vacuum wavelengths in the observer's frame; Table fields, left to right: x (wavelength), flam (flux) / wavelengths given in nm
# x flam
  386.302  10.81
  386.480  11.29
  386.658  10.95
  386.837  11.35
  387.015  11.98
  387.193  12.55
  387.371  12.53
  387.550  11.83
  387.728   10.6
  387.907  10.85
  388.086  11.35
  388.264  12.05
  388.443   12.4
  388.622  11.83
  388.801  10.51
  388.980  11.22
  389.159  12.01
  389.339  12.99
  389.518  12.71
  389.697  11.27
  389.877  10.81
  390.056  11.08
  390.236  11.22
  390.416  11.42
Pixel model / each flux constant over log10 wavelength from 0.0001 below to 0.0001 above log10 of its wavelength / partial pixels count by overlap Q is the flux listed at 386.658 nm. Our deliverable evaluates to 10.95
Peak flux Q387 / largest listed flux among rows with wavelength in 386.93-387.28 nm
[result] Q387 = 12.55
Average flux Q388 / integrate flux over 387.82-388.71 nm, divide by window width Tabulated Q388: 11.7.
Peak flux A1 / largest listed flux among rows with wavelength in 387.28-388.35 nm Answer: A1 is 12.53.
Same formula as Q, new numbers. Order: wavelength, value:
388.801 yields 10.51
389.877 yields 10.81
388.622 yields 11.83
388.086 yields 11.35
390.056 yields 11.08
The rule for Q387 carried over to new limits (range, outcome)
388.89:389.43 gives 12.99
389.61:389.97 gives 11.27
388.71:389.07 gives 11.22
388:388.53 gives 12.4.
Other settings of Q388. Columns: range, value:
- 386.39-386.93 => 11.2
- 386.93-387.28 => 12.3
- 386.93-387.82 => 11.9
